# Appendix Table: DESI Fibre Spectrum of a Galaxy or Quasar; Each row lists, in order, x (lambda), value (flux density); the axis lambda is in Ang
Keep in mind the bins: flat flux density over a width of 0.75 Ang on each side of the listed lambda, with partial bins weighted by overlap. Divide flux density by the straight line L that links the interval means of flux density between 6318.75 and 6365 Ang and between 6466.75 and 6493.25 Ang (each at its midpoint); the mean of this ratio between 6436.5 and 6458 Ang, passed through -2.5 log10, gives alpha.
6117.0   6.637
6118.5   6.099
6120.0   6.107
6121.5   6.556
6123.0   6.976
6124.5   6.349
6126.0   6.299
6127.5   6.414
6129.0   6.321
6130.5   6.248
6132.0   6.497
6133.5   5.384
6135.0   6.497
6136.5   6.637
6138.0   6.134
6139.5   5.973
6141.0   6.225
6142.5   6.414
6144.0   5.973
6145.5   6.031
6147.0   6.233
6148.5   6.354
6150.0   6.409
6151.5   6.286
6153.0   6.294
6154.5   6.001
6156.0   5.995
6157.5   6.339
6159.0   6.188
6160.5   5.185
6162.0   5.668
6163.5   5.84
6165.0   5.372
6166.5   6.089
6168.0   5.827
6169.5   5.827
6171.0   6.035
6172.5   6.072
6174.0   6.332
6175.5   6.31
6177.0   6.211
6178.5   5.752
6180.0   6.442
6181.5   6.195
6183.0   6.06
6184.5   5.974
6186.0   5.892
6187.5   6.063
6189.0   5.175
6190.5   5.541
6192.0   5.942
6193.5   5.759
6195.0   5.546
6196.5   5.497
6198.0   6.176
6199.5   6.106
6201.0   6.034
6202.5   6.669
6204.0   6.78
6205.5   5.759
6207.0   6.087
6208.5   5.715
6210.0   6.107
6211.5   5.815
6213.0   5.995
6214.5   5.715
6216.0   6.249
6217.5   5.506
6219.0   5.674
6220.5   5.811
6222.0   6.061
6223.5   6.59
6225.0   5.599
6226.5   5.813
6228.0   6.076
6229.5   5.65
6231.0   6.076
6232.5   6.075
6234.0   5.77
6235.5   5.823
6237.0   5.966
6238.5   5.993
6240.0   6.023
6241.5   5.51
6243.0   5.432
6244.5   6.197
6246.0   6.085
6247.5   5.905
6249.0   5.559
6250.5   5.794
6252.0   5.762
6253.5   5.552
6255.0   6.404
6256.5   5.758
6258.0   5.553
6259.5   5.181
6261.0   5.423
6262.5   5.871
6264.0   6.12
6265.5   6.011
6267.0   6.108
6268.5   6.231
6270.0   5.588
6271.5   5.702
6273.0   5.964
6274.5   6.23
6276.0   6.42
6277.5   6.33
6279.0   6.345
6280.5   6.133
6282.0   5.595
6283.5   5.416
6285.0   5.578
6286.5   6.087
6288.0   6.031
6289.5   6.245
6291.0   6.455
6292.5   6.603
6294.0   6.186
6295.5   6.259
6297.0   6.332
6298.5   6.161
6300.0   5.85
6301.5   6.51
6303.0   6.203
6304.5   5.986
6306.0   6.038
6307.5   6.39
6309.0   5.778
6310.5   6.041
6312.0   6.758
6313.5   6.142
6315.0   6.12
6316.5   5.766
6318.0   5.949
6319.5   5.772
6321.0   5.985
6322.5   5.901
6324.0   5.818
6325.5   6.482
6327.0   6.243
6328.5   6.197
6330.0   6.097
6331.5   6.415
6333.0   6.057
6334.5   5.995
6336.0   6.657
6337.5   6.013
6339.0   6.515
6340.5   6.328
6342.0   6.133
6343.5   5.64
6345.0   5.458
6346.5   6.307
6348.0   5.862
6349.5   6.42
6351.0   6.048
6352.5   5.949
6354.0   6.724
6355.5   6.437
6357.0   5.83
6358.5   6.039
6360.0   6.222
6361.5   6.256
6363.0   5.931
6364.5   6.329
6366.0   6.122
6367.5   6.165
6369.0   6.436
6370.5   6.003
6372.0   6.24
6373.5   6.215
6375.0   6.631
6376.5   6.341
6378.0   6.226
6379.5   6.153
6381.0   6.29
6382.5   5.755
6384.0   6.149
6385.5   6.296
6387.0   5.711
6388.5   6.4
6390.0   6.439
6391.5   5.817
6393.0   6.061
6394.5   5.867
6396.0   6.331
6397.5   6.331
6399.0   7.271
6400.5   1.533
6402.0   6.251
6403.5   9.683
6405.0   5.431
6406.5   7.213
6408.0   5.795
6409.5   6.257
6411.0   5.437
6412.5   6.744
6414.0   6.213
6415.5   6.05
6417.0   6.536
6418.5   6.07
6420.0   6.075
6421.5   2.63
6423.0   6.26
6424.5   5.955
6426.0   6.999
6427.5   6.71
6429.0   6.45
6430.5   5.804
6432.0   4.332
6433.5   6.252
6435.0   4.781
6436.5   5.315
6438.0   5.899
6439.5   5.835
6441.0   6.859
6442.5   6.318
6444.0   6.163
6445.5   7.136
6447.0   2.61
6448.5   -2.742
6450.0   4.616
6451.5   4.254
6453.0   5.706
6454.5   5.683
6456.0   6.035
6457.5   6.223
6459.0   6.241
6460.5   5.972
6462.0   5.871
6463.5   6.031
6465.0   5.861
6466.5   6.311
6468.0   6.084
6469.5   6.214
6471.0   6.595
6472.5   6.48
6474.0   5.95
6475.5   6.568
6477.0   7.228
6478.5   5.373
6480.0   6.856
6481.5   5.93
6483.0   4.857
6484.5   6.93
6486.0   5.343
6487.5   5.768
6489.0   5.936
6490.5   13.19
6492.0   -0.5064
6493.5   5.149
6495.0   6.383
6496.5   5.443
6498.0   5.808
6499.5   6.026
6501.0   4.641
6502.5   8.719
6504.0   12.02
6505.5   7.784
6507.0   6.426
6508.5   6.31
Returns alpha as 0.215 mag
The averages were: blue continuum 6.13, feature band 5.04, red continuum 6.15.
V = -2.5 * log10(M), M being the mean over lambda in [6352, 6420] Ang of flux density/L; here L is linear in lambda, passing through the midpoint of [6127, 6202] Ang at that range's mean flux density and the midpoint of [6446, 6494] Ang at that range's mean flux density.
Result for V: -0.09 mag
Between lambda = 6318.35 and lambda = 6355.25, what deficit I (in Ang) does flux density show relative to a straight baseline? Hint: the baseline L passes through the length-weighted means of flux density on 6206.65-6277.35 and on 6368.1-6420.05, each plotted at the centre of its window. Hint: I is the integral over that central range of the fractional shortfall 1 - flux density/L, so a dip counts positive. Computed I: -0.35 Ang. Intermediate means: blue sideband 5.89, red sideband 6.18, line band 6.13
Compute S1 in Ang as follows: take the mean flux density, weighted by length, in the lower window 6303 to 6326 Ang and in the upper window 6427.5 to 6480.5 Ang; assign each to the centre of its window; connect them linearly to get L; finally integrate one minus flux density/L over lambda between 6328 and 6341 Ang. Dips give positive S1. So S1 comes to -0.5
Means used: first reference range 6.06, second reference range 5.64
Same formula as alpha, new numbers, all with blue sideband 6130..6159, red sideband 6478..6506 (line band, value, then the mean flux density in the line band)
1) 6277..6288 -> 0.06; 5.92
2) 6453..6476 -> 0.05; 6.12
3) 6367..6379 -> 0.01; 6.28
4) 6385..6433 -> 0.06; 6.03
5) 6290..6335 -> 0.03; 6.15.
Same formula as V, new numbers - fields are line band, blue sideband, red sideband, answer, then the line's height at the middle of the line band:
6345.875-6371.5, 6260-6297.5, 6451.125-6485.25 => -0.022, 6.06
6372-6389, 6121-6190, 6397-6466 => -0.080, 5.75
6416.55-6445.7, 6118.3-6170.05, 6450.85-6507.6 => 0.062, 6.23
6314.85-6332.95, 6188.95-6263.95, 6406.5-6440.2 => -0.035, 5.87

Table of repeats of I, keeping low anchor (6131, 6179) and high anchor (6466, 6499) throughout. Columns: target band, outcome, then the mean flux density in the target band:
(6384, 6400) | -0.24 Ang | 6.17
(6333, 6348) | -0.05 Ang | 6.1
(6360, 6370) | -0.20 Ang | 6.2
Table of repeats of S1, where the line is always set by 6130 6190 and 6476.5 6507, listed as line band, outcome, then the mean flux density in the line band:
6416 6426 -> 1.02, 5.71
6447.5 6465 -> 4.08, 4.91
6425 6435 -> 0.59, 5.99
